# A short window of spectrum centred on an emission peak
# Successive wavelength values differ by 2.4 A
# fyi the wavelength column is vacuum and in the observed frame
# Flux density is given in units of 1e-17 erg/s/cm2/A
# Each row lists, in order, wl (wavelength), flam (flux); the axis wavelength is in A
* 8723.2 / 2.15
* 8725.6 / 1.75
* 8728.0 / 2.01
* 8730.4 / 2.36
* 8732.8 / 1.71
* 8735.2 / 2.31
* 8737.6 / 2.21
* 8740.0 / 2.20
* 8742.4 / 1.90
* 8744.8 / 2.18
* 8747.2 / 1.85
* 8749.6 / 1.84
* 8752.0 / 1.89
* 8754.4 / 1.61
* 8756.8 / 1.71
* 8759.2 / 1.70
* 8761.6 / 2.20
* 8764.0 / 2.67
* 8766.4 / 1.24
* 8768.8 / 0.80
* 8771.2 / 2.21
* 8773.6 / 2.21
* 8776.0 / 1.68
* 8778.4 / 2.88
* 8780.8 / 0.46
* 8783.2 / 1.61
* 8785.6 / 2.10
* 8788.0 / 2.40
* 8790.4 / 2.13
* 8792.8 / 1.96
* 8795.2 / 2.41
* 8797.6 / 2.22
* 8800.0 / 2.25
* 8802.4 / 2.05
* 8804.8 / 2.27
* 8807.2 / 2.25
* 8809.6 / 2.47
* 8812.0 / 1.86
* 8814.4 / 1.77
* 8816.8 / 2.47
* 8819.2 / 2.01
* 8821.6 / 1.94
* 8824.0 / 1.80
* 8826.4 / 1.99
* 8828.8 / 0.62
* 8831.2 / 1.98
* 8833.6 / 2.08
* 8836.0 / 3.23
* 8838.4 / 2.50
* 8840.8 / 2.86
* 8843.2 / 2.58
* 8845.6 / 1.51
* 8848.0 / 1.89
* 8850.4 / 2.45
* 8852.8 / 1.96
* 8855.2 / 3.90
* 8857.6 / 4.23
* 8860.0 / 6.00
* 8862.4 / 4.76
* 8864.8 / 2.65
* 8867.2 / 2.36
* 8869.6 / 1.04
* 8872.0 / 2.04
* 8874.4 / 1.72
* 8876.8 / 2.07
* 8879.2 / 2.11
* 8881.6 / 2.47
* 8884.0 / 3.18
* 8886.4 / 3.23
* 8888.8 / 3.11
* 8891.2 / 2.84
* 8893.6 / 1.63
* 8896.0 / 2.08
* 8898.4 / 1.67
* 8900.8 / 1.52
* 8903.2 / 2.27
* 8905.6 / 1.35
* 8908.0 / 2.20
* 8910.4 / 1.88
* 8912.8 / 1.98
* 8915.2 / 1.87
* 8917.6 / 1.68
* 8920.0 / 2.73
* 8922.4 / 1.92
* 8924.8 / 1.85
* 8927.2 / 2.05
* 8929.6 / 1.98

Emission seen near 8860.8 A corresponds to H-alpha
